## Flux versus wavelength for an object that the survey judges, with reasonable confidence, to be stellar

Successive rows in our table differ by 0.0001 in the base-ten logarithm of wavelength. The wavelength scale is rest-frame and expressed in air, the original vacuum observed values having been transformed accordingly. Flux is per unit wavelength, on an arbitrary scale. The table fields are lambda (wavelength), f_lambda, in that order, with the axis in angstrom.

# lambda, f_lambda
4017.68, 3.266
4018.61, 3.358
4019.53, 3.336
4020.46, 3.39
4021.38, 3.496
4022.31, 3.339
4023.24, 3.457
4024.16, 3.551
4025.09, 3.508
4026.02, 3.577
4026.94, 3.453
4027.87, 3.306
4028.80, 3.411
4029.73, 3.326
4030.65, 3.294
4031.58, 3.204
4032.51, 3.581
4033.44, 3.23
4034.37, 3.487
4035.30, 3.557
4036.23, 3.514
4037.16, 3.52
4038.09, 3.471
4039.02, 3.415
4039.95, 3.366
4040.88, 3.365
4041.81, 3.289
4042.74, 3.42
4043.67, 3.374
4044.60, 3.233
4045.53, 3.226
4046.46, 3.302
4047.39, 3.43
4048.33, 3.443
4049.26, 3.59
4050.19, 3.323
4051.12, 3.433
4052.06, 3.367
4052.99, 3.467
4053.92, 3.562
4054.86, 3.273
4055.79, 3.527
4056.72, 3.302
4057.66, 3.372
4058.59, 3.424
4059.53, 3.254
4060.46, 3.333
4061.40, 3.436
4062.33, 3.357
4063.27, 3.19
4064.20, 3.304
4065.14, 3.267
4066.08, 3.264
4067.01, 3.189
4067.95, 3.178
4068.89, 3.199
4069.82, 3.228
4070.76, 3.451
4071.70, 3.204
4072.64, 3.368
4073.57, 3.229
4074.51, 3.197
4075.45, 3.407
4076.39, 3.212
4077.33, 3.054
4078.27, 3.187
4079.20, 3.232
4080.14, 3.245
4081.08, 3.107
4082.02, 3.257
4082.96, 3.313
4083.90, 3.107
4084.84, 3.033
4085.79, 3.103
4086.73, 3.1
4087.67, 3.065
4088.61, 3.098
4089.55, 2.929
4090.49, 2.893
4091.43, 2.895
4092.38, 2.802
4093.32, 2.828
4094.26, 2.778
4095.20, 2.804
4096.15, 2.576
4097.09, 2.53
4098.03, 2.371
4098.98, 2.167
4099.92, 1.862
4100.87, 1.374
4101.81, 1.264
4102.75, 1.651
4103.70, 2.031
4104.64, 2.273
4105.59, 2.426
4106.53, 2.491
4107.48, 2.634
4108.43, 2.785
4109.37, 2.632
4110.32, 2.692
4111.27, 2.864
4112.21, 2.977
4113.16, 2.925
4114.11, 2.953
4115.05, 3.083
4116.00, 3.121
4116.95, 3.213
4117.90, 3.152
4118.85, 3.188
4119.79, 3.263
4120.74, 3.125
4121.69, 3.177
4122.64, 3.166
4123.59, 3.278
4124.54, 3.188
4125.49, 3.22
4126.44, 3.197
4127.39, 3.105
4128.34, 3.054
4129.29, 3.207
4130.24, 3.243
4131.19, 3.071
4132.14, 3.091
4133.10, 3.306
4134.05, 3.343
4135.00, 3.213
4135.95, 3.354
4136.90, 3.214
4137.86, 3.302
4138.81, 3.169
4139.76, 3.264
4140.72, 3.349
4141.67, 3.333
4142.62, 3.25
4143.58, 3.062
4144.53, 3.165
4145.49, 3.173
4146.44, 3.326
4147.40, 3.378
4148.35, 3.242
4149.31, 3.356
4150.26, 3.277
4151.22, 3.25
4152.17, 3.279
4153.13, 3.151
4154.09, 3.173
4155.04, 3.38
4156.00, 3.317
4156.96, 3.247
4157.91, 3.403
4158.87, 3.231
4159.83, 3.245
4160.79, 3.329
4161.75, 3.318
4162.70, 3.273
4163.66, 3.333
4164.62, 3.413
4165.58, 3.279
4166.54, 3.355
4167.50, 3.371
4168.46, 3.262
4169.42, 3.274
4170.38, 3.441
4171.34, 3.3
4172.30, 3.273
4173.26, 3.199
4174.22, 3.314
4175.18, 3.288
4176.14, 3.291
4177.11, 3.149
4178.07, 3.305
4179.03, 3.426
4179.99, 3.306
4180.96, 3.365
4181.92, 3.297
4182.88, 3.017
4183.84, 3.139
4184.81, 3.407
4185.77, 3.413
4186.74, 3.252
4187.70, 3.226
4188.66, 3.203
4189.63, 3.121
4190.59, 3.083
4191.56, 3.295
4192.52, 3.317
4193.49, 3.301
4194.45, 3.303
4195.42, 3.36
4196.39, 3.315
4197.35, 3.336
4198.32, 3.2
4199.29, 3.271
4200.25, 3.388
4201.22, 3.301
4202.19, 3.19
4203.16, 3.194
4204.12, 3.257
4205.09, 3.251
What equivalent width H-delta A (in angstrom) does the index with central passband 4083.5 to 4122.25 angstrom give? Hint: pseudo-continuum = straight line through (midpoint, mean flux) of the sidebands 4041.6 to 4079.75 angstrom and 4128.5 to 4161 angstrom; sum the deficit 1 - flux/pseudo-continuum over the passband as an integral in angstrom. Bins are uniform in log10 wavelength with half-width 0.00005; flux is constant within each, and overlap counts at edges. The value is 6.8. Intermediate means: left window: 3.32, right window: 3.25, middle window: 2.71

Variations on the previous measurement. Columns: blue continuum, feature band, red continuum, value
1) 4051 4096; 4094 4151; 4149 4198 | 5.58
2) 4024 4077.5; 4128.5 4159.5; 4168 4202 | 0.47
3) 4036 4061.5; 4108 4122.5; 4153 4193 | 1.39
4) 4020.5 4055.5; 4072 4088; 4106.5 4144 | 0.38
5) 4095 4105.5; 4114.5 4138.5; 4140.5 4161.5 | -4.56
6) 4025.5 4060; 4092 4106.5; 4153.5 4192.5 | 4.75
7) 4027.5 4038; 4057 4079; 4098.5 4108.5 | -4.39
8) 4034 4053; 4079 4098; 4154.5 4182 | 2.29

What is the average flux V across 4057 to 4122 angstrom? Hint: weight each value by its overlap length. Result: 2.94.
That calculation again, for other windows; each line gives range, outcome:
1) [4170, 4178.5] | 3.28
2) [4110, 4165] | 3.21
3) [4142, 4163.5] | 3.27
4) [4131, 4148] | 3.24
